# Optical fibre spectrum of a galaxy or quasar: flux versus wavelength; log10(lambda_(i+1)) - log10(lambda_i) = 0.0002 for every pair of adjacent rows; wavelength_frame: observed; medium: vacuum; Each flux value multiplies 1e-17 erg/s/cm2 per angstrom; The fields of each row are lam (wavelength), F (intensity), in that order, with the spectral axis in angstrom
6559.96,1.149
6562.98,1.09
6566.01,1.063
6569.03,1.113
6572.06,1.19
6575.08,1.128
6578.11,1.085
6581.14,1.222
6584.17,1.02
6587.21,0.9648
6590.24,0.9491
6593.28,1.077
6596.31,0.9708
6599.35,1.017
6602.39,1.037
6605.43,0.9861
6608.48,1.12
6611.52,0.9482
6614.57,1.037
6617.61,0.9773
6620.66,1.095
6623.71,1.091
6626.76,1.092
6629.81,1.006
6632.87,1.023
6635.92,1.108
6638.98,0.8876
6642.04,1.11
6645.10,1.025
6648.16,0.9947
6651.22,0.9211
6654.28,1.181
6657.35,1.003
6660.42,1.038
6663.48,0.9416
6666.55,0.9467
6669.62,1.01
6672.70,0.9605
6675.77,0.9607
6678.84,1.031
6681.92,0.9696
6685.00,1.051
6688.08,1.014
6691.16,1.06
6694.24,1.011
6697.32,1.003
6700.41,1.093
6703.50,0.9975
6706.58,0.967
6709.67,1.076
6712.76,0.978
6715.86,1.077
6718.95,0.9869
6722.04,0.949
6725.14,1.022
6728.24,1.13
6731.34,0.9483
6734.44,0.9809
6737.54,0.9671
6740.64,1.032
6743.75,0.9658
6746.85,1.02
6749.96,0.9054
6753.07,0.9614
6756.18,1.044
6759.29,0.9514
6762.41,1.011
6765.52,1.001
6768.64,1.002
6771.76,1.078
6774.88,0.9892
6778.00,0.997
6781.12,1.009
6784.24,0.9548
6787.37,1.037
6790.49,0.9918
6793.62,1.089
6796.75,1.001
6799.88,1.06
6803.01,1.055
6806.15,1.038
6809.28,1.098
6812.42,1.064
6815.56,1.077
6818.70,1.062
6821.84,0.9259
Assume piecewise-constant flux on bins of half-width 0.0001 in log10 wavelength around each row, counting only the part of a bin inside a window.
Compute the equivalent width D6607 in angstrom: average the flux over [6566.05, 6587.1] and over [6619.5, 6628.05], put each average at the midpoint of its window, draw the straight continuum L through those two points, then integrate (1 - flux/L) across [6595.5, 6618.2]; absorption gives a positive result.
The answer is 1.8 angstrom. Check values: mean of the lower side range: 1.11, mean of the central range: 1.01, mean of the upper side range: 1.09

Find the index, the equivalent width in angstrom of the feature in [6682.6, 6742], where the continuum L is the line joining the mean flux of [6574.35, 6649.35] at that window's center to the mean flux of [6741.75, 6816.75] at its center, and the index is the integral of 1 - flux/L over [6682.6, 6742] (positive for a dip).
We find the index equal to 0.5 angstrom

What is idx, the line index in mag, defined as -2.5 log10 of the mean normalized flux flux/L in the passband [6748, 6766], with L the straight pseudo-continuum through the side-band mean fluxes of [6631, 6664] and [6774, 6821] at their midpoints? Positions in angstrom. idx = 0.06 mag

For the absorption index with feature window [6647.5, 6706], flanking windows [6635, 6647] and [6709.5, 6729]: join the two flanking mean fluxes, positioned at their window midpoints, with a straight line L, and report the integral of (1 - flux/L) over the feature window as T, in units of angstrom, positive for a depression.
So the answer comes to 0.9 angstrom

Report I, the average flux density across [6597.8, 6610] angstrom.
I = 1.04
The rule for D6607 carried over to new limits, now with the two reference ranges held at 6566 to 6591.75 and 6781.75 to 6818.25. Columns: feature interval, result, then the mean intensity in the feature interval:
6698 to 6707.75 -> 0.37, 1.02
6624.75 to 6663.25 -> 1.47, 1.03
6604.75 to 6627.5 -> 0.68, 1.04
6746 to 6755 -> 0.77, 0.961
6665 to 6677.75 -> 1.13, 0.972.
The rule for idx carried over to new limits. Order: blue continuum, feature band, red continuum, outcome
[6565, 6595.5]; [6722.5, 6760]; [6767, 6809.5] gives 0.048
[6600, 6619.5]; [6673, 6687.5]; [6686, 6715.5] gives 0.025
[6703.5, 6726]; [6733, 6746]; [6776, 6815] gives 0.029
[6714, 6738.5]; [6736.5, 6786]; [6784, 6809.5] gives 0.031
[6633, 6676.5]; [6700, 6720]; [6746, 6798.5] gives -0.018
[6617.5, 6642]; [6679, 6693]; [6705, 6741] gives -0.002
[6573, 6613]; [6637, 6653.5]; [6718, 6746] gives 0.028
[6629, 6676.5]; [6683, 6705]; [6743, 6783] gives -0.030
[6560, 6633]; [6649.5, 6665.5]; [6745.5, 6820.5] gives 0.032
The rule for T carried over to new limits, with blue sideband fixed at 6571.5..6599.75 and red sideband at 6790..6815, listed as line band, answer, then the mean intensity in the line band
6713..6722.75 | 0.5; 1.01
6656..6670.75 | 1.0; 0.987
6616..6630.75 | 0.1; 1.05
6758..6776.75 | 0.9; 1.01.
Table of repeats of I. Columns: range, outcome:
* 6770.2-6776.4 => 1.03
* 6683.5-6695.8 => 1.03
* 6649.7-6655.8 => 1.05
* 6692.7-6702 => 1.04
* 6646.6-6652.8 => 0.961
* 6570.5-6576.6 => 1.16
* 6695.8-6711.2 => 1.03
